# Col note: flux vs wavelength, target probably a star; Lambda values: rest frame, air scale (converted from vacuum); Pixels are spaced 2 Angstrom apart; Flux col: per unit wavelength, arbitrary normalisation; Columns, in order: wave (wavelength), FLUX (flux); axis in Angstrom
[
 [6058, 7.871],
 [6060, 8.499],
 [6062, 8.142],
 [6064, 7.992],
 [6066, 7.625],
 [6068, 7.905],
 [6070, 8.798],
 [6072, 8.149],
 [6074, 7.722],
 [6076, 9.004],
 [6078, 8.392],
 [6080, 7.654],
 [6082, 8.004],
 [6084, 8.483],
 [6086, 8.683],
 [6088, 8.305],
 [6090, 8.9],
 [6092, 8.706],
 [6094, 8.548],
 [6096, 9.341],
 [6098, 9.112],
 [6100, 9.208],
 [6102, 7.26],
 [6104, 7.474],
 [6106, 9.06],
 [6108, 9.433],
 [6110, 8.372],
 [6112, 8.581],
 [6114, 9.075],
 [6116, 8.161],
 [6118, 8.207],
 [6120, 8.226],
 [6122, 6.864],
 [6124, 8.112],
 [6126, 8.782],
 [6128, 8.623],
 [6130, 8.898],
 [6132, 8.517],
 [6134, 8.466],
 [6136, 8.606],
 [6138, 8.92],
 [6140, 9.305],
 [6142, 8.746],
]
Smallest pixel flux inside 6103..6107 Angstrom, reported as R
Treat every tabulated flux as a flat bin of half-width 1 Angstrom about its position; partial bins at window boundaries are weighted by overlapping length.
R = 7.474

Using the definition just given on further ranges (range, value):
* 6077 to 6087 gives 7.654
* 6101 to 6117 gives 7.26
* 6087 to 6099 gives 8.305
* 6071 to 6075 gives 7.722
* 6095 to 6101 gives 9.112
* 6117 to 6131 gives 6.864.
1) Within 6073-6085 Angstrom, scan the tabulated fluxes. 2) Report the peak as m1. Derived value 9.004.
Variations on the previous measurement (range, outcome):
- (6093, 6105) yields 9.341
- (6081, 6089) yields 8.683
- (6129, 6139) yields 8.92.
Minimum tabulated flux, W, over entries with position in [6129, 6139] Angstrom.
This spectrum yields 8.466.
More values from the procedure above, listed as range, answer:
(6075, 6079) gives 8.392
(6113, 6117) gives 8.161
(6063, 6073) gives 7.625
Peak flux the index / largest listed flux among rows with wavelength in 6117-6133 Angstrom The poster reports 8.898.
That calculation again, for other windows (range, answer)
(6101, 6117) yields 9.433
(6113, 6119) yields 9.075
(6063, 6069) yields 7.992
